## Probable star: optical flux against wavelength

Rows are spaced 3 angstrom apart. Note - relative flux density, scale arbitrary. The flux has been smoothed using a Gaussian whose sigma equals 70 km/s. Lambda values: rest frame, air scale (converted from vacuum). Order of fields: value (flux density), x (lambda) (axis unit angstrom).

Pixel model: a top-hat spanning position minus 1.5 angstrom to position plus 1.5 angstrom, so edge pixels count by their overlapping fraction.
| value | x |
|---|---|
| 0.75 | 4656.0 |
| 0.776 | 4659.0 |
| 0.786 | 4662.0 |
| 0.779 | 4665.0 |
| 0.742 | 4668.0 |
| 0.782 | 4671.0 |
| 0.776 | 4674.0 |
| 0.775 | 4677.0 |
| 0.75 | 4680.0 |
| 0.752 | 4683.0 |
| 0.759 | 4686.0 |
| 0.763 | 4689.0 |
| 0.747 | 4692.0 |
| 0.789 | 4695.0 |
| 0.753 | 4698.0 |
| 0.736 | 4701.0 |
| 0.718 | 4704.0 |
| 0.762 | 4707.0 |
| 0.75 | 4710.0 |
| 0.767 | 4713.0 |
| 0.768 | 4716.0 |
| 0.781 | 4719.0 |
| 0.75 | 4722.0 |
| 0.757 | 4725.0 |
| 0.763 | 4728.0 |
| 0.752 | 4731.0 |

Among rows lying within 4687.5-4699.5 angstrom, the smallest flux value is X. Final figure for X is 0.747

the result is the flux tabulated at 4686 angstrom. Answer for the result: 0.759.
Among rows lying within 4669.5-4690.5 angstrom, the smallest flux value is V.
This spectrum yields 0.75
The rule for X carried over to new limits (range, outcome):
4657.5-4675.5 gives 0.742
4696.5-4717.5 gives 0.718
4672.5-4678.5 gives 0.775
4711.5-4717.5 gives 0.767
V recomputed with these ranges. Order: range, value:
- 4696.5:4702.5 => 0.736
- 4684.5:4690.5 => 0.759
